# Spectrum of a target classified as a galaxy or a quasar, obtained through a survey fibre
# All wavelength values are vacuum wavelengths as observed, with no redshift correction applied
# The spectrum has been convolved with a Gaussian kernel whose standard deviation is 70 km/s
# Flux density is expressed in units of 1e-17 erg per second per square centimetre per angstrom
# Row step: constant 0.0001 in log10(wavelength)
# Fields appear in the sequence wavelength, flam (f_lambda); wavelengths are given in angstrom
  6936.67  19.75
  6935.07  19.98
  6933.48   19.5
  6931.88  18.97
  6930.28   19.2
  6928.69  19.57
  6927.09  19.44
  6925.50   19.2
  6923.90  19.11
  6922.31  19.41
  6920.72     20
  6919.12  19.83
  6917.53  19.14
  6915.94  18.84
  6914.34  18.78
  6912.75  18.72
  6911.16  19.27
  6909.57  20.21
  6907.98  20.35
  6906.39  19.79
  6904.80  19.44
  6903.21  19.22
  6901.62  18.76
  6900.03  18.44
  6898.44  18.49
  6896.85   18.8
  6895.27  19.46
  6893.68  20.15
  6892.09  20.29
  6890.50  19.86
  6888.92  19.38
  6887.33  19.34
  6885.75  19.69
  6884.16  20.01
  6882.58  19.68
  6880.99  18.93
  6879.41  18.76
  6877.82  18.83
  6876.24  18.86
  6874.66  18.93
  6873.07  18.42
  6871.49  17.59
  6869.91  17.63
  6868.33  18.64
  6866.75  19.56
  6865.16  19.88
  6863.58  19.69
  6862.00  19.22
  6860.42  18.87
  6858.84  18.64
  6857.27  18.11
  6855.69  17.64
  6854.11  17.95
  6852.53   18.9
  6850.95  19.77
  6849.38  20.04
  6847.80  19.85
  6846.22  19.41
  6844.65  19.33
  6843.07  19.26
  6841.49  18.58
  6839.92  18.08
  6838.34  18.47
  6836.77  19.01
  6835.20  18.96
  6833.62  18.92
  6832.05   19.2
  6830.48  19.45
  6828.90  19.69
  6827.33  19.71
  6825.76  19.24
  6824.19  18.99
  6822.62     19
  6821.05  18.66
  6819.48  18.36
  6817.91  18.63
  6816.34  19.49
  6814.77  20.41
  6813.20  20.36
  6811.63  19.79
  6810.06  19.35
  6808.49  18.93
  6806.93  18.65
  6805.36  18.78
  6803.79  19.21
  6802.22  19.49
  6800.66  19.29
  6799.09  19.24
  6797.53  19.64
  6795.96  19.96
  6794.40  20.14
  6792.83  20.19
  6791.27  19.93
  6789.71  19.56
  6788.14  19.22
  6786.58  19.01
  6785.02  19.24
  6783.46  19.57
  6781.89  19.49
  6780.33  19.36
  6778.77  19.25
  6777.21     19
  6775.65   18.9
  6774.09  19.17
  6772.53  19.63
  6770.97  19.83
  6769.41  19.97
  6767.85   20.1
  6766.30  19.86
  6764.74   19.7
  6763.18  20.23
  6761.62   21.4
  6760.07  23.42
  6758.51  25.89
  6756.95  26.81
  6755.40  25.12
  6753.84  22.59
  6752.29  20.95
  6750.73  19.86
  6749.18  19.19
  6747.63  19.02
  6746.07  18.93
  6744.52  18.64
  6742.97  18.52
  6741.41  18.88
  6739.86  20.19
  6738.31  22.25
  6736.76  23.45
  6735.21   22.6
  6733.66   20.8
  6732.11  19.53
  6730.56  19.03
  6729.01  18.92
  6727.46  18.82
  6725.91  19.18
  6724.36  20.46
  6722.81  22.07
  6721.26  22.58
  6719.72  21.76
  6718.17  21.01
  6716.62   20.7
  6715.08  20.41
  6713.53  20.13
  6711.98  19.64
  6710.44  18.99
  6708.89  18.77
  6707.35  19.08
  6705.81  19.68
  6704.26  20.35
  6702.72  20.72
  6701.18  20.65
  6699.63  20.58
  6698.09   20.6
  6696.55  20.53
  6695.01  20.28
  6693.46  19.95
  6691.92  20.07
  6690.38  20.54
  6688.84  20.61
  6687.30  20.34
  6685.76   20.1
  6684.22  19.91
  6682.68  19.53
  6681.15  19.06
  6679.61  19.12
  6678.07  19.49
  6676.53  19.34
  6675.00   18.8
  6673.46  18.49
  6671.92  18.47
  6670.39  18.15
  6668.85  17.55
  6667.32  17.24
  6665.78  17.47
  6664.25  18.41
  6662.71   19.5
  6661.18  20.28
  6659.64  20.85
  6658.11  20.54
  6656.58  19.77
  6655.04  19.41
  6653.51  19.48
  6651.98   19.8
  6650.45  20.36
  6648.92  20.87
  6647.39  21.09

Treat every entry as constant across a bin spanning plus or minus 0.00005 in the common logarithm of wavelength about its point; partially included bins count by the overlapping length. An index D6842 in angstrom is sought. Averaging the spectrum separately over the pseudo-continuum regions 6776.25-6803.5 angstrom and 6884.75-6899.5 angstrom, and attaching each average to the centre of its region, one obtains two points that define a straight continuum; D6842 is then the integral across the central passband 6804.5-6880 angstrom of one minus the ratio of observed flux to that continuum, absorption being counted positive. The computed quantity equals 1.9 angstrom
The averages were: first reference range 19.5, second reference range 19.5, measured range 19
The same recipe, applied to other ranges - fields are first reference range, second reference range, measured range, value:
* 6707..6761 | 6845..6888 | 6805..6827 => 0.5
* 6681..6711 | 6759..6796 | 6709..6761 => -2.4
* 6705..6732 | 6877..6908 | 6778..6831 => 0.9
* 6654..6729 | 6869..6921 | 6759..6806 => -0.6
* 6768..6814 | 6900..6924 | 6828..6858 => 0.7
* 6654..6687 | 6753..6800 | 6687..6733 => -1.3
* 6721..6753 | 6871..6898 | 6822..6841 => 0.5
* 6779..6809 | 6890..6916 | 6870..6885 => 0.4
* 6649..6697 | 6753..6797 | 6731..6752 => 0.1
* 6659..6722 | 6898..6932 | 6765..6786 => 0.1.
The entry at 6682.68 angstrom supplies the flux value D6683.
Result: 19.53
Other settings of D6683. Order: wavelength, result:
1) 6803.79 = 19.21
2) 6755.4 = 25.12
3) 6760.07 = 23.42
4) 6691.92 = 20.07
